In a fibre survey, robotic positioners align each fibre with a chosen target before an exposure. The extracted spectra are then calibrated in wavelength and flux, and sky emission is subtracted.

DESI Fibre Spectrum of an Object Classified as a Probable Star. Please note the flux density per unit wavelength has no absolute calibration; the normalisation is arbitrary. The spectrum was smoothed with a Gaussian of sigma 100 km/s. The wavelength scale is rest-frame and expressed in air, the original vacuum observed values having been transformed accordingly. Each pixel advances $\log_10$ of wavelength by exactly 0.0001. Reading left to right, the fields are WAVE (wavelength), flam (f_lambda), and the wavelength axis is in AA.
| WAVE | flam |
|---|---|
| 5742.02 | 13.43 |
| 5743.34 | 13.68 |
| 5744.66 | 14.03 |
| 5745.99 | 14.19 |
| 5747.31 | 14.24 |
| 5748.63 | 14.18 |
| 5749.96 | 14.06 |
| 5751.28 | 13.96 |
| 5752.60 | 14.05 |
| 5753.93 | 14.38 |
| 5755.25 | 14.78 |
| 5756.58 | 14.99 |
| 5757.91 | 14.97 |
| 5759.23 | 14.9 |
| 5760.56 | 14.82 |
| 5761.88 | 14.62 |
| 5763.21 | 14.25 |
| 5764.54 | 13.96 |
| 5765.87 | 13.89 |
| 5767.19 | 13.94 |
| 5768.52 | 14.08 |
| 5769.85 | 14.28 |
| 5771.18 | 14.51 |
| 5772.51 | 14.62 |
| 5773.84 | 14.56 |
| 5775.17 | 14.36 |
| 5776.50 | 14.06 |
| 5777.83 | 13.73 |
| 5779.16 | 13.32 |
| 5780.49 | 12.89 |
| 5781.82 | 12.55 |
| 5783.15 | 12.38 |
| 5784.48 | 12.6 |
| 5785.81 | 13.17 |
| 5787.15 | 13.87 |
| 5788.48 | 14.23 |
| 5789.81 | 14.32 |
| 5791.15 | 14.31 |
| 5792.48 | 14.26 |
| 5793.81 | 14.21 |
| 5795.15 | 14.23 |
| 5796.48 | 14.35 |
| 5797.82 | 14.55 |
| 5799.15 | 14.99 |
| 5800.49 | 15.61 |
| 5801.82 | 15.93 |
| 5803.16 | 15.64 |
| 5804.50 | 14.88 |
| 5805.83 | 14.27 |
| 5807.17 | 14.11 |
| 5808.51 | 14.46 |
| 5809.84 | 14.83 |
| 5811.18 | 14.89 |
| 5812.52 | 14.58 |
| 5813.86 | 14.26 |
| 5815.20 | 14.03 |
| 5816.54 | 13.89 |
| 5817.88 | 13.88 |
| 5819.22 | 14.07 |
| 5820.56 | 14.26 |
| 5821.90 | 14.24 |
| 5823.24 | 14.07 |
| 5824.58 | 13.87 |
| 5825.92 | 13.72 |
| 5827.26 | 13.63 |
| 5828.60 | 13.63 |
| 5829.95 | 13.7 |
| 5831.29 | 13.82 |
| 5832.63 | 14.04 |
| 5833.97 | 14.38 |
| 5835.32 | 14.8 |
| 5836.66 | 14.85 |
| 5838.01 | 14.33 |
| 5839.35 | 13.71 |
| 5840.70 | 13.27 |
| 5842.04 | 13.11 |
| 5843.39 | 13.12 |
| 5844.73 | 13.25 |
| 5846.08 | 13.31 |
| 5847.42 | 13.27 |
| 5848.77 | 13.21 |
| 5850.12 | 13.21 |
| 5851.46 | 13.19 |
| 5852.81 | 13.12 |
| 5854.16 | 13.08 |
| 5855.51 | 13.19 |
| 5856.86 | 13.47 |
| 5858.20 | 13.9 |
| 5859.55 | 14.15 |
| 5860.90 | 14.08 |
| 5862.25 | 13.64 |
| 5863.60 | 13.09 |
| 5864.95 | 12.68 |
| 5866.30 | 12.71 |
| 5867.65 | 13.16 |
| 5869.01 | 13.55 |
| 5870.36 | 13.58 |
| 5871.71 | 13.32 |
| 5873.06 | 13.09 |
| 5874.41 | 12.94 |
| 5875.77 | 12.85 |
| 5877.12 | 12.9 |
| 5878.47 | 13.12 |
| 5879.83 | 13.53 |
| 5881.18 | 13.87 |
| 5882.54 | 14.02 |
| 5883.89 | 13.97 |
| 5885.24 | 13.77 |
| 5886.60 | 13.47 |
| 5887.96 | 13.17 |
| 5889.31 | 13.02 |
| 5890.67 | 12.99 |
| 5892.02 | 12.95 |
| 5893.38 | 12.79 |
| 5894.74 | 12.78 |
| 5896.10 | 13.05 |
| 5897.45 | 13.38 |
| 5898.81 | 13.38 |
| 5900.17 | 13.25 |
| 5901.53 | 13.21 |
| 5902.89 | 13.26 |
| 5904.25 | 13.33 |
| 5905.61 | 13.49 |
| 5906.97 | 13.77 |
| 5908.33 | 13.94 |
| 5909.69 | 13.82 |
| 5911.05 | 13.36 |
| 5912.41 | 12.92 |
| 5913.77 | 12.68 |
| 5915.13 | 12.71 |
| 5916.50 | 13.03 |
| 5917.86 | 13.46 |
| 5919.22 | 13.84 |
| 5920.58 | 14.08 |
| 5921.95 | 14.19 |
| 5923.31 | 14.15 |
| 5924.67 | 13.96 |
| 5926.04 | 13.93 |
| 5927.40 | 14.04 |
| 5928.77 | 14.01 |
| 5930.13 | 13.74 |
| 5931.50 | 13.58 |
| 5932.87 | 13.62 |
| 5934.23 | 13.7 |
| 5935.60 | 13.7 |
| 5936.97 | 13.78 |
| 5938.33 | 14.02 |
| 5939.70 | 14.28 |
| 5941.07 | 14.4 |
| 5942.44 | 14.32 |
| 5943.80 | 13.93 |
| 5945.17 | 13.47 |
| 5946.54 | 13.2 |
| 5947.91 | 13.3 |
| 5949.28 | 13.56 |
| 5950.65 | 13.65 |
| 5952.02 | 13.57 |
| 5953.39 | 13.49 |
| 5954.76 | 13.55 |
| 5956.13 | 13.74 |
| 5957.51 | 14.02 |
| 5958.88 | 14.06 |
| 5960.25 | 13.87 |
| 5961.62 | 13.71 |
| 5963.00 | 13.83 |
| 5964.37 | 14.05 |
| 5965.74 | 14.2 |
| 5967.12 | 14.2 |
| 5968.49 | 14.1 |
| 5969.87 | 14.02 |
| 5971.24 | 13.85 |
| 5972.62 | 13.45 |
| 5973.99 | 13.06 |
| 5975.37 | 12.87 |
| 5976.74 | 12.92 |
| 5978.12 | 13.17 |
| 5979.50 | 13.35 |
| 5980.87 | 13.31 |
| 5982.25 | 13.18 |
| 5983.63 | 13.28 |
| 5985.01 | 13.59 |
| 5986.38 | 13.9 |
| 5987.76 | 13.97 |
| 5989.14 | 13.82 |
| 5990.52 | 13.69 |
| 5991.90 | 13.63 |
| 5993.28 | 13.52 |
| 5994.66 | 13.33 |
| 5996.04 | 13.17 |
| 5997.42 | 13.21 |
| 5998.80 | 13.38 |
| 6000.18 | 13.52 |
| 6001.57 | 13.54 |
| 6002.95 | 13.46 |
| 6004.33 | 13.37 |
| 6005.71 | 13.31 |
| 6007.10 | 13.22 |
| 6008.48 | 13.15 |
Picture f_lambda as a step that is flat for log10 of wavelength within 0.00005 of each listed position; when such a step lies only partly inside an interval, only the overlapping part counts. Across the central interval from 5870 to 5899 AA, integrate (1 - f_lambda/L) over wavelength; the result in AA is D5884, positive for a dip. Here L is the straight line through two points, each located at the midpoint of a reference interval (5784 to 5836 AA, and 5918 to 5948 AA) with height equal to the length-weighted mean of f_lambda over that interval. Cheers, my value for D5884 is 1.6 AA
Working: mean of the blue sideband 14.3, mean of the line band 13.3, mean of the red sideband 13.9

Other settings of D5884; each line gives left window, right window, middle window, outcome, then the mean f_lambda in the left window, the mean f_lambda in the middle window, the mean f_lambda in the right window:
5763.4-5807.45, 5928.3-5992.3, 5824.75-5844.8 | 0.2 AA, 14.1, 13.8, 13.7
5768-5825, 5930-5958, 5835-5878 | 1.9 AA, 14.2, 13.4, 13.7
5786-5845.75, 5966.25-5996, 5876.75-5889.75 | 0.4 AA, 14.2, 13.5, 13.5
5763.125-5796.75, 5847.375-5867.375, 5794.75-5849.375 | -2.4 AA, 13.9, 14.2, 13.3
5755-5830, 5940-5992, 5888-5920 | 1.4 AA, 14.2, 13.2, 13.7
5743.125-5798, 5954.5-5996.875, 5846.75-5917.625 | 2.7 AA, 14.1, 13.3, 13.6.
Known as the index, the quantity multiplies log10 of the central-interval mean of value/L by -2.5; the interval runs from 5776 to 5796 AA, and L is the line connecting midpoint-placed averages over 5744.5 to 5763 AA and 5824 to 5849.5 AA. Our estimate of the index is 0.04 mag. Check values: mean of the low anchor 14.4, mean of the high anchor 13.7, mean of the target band 13.6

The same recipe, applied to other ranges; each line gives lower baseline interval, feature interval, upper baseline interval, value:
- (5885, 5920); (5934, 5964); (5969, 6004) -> -0.03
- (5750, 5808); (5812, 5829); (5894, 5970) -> 0.01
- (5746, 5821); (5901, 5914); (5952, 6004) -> 0.03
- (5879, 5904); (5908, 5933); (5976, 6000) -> -0.02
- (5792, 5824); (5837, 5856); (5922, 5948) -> 0.08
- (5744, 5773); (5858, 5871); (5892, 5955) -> 0.03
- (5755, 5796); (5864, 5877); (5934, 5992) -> 0.06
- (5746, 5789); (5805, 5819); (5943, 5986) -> -0.03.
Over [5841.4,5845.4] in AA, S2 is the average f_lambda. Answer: 13.2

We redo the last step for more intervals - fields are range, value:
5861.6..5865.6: 13.1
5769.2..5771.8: 14.4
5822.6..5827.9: 13.8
